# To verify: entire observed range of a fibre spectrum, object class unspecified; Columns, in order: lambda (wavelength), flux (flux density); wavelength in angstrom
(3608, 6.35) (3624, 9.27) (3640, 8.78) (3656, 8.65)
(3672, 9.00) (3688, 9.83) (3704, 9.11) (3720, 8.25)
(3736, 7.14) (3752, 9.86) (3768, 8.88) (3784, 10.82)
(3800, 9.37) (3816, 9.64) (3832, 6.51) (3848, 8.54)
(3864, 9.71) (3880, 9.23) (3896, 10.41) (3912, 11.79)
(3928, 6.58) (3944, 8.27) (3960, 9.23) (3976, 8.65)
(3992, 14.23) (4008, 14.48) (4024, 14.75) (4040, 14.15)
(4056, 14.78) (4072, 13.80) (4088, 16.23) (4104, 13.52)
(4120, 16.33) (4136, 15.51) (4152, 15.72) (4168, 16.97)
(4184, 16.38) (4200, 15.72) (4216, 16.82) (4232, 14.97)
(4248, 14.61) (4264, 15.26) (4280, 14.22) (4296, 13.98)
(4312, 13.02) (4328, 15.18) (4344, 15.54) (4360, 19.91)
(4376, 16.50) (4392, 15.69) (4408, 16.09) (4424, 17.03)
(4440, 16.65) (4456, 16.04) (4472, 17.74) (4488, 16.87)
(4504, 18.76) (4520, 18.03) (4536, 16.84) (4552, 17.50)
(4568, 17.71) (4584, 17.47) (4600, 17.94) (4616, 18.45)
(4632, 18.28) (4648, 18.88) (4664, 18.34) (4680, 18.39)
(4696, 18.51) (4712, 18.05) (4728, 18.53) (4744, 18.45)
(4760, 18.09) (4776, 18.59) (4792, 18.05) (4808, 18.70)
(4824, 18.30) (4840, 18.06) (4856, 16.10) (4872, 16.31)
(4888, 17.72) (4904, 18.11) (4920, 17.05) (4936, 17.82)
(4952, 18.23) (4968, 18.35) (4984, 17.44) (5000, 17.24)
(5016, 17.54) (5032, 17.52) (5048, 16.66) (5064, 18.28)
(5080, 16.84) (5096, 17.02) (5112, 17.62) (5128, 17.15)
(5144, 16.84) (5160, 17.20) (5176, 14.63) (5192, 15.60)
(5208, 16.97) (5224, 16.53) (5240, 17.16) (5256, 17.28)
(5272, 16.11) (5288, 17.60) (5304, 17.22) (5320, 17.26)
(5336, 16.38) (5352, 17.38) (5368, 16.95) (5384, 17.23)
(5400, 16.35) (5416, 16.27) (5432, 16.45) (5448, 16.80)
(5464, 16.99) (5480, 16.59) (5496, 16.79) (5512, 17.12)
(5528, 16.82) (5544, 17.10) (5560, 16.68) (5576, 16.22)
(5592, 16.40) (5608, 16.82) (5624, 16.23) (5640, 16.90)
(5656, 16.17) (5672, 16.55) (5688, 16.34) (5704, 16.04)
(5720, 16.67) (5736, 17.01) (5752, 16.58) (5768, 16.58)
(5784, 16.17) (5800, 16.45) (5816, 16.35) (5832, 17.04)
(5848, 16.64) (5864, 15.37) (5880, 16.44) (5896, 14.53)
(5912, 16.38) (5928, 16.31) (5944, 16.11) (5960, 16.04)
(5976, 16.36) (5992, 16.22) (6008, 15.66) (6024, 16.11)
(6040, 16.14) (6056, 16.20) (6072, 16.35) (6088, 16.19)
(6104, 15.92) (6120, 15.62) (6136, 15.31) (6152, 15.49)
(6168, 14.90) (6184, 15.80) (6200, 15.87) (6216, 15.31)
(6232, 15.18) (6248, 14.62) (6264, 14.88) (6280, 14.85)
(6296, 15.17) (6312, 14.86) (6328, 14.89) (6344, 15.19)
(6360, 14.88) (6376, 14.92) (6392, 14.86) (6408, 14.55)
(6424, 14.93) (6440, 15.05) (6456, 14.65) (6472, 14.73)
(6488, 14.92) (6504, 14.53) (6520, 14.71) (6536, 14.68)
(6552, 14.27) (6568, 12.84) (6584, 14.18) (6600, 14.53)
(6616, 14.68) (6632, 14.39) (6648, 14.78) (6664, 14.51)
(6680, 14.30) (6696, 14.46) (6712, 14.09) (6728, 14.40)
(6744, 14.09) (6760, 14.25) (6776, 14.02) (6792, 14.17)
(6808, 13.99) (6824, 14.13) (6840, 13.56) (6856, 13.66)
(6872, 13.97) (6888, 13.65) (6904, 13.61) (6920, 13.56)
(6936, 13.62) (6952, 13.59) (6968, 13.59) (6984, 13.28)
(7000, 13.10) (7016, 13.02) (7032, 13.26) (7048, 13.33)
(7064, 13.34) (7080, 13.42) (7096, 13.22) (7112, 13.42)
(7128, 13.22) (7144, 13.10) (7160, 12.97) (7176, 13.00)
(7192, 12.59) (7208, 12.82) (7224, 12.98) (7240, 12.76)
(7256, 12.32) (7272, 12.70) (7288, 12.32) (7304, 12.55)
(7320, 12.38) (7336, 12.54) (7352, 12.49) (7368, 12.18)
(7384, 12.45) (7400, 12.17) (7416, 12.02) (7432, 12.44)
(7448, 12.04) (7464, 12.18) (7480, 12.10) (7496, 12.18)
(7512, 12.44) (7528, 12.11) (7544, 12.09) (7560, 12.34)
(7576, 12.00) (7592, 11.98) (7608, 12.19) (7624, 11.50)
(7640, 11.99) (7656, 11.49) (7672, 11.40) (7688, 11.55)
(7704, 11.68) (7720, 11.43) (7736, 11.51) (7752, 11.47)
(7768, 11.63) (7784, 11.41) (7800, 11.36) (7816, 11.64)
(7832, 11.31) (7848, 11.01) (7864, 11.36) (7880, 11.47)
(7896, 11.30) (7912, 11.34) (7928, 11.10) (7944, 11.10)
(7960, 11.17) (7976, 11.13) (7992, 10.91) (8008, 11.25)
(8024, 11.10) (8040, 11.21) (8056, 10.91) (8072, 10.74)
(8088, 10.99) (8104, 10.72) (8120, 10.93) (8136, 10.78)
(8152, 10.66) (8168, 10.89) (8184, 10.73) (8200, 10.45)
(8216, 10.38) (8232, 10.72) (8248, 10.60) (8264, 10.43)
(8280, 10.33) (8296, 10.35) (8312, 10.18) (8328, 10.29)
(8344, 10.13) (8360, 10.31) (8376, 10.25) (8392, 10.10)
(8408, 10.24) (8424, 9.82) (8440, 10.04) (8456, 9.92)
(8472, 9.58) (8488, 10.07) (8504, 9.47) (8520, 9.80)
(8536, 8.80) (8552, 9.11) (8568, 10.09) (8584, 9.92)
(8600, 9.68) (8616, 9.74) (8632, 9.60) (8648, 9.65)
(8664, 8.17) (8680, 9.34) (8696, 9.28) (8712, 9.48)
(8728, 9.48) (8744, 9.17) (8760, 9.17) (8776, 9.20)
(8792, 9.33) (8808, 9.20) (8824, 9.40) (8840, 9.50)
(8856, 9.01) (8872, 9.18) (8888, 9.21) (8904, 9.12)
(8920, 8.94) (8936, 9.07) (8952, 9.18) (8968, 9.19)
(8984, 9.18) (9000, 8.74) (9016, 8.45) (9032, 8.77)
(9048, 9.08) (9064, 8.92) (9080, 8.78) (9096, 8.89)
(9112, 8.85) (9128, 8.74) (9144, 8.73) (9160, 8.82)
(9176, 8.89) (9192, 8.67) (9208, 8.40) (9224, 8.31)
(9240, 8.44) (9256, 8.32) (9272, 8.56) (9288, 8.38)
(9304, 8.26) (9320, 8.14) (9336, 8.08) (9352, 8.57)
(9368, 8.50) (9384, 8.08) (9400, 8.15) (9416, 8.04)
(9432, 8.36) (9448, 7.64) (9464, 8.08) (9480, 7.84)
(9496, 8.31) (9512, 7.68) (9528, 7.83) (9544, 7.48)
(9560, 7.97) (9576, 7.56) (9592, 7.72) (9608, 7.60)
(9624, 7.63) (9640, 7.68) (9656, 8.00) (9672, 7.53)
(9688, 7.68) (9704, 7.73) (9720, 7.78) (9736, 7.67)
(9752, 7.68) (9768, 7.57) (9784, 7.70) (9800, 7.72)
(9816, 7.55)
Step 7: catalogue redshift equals 0.00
